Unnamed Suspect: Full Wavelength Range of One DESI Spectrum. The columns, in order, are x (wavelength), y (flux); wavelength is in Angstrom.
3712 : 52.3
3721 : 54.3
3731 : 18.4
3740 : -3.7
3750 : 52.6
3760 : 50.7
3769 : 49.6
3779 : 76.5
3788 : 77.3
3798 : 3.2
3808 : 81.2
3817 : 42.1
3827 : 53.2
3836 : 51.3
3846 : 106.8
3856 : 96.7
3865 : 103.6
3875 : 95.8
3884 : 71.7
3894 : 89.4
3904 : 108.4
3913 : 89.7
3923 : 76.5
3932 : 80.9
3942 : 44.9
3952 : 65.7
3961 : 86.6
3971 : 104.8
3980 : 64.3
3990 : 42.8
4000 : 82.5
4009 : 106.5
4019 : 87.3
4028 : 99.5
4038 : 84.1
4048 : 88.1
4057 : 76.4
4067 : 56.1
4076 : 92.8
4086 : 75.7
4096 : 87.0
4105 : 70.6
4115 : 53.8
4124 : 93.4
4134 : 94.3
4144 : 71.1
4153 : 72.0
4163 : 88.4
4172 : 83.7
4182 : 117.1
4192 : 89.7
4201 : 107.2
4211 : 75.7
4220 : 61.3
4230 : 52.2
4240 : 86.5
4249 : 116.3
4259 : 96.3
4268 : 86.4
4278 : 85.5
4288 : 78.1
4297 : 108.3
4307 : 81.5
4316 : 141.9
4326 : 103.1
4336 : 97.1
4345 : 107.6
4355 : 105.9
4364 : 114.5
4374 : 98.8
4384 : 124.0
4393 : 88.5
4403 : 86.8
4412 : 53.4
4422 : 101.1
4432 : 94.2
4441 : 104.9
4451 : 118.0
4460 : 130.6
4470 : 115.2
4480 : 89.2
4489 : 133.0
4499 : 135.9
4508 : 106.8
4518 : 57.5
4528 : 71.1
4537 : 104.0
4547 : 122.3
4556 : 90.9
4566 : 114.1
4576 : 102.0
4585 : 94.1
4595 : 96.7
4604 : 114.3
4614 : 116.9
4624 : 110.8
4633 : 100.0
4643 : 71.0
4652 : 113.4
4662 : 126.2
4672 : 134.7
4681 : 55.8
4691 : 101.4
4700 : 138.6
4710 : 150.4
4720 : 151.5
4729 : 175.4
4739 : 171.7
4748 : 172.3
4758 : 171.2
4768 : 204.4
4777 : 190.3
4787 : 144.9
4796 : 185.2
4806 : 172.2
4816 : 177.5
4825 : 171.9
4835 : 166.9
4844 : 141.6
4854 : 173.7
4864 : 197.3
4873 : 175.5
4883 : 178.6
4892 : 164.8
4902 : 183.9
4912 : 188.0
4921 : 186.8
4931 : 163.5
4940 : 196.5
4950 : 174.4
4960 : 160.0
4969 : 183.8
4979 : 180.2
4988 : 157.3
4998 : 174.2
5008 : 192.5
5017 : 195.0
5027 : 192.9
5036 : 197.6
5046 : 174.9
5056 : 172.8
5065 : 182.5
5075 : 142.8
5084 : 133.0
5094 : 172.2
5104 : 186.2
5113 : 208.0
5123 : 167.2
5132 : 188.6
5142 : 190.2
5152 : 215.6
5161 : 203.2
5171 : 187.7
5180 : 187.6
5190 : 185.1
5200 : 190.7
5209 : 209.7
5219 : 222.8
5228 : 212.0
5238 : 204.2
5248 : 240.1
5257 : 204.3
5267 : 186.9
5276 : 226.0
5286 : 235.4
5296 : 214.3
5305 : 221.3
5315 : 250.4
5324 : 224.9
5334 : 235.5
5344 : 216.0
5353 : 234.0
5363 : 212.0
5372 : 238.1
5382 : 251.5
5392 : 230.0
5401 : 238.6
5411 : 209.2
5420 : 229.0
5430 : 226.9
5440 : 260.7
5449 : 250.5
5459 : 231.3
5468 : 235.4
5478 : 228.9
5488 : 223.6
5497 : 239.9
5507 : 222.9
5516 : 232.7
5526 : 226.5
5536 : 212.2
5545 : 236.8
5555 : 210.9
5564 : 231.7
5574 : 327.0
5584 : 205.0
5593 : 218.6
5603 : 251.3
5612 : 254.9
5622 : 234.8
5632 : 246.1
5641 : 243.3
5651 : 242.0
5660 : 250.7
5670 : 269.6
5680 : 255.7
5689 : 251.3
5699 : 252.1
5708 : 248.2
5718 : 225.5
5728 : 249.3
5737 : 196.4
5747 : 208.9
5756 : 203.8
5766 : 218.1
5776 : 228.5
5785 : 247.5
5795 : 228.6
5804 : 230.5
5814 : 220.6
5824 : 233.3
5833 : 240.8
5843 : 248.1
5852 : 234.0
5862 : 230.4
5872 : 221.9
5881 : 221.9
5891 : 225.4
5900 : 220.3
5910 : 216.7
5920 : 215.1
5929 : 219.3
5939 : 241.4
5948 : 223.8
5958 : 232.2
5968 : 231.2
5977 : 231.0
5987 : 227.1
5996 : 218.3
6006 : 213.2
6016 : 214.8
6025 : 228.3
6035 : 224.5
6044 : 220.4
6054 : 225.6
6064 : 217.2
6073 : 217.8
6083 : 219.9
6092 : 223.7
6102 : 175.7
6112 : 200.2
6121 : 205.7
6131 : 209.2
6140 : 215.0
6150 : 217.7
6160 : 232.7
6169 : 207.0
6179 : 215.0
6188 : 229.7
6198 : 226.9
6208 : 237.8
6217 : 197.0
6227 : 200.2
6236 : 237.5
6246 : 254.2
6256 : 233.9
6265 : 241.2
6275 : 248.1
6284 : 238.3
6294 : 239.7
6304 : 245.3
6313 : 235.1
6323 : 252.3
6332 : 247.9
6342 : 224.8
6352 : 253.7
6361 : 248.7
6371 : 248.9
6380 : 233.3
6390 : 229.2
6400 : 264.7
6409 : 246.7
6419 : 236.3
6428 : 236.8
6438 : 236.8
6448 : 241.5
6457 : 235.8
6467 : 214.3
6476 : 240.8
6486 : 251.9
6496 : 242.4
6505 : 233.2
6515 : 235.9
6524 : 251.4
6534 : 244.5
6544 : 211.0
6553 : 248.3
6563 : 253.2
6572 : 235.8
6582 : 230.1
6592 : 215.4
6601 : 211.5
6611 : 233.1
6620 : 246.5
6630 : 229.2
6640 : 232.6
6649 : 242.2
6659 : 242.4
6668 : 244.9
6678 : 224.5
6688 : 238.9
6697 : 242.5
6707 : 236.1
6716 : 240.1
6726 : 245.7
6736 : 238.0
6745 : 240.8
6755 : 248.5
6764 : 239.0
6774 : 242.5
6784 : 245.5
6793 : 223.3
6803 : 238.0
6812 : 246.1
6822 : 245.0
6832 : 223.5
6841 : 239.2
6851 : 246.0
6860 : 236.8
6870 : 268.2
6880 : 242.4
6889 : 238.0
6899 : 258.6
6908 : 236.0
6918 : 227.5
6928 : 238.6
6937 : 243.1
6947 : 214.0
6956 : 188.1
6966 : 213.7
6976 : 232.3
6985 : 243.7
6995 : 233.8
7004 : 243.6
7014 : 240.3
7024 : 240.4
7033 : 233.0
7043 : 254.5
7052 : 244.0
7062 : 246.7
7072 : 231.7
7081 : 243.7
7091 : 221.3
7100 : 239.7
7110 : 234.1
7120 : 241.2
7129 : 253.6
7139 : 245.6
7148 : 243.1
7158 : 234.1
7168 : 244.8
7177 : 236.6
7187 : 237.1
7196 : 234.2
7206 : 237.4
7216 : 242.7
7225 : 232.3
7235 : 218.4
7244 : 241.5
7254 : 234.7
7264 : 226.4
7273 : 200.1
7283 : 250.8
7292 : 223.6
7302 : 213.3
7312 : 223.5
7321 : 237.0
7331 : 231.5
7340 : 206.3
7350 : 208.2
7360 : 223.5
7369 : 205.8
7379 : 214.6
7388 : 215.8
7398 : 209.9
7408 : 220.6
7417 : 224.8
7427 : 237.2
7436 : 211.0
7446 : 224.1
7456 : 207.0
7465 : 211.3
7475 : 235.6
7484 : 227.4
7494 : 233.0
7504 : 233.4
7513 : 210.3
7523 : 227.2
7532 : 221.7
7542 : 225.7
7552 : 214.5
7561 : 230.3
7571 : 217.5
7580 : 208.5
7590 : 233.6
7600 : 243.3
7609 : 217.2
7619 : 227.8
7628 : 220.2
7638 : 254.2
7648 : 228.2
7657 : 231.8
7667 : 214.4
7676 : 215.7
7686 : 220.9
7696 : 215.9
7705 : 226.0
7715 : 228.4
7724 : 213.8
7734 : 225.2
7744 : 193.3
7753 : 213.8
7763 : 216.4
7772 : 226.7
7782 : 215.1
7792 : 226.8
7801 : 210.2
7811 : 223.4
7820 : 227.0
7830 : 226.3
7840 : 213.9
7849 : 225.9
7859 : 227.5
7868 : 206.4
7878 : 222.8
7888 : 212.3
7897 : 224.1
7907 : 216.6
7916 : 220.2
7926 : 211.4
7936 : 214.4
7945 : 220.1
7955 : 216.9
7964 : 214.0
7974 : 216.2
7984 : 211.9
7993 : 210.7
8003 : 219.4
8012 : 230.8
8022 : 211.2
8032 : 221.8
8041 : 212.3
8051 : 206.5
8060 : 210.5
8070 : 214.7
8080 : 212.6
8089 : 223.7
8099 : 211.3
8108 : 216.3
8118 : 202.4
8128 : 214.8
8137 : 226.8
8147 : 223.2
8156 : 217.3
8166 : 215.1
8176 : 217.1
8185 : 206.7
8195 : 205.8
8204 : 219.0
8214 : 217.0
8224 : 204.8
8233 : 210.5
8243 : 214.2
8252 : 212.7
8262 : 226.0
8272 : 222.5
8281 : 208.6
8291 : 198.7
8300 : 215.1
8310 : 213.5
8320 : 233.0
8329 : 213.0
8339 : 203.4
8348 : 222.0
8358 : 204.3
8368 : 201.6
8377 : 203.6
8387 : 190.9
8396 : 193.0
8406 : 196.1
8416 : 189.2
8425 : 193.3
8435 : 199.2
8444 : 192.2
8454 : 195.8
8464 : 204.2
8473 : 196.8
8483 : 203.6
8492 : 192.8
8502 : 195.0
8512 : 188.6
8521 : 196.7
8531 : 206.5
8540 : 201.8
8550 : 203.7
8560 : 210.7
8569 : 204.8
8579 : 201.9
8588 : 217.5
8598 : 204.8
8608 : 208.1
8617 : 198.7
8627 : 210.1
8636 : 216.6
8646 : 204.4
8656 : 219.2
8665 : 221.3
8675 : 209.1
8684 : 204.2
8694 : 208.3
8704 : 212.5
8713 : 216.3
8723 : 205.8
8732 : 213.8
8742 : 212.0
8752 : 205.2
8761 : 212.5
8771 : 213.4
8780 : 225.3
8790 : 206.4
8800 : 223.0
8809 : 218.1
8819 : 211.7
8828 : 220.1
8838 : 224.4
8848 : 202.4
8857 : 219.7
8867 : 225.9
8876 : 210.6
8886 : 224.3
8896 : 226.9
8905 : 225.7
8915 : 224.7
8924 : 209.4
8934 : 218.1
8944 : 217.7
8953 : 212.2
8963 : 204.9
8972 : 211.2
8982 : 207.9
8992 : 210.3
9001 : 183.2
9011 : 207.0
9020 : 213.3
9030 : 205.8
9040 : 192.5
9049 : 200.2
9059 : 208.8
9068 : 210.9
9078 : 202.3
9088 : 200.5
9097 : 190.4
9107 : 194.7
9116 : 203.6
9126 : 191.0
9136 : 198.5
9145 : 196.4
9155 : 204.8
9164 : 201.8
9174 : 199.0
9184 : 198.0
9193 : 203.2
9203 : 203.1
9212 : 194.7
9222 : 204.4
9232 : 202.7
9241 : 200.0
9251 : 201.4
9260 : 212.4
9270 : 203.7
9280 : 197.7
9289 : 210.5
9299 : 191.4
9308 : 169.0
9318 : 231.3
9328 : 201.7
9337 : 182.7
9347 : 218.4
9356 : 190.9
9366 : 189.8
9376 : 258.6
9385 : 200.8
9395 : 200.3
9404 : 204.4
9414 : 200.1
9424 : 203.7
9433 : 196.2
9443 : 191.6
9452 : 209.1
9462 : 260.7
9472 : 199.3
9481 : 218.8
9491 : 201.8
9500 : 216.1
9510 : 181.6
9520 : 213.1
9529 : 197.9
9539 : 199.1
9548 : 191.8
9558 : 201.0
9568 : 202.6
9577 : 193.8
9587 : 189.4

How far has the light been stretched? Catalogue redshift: 0.180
